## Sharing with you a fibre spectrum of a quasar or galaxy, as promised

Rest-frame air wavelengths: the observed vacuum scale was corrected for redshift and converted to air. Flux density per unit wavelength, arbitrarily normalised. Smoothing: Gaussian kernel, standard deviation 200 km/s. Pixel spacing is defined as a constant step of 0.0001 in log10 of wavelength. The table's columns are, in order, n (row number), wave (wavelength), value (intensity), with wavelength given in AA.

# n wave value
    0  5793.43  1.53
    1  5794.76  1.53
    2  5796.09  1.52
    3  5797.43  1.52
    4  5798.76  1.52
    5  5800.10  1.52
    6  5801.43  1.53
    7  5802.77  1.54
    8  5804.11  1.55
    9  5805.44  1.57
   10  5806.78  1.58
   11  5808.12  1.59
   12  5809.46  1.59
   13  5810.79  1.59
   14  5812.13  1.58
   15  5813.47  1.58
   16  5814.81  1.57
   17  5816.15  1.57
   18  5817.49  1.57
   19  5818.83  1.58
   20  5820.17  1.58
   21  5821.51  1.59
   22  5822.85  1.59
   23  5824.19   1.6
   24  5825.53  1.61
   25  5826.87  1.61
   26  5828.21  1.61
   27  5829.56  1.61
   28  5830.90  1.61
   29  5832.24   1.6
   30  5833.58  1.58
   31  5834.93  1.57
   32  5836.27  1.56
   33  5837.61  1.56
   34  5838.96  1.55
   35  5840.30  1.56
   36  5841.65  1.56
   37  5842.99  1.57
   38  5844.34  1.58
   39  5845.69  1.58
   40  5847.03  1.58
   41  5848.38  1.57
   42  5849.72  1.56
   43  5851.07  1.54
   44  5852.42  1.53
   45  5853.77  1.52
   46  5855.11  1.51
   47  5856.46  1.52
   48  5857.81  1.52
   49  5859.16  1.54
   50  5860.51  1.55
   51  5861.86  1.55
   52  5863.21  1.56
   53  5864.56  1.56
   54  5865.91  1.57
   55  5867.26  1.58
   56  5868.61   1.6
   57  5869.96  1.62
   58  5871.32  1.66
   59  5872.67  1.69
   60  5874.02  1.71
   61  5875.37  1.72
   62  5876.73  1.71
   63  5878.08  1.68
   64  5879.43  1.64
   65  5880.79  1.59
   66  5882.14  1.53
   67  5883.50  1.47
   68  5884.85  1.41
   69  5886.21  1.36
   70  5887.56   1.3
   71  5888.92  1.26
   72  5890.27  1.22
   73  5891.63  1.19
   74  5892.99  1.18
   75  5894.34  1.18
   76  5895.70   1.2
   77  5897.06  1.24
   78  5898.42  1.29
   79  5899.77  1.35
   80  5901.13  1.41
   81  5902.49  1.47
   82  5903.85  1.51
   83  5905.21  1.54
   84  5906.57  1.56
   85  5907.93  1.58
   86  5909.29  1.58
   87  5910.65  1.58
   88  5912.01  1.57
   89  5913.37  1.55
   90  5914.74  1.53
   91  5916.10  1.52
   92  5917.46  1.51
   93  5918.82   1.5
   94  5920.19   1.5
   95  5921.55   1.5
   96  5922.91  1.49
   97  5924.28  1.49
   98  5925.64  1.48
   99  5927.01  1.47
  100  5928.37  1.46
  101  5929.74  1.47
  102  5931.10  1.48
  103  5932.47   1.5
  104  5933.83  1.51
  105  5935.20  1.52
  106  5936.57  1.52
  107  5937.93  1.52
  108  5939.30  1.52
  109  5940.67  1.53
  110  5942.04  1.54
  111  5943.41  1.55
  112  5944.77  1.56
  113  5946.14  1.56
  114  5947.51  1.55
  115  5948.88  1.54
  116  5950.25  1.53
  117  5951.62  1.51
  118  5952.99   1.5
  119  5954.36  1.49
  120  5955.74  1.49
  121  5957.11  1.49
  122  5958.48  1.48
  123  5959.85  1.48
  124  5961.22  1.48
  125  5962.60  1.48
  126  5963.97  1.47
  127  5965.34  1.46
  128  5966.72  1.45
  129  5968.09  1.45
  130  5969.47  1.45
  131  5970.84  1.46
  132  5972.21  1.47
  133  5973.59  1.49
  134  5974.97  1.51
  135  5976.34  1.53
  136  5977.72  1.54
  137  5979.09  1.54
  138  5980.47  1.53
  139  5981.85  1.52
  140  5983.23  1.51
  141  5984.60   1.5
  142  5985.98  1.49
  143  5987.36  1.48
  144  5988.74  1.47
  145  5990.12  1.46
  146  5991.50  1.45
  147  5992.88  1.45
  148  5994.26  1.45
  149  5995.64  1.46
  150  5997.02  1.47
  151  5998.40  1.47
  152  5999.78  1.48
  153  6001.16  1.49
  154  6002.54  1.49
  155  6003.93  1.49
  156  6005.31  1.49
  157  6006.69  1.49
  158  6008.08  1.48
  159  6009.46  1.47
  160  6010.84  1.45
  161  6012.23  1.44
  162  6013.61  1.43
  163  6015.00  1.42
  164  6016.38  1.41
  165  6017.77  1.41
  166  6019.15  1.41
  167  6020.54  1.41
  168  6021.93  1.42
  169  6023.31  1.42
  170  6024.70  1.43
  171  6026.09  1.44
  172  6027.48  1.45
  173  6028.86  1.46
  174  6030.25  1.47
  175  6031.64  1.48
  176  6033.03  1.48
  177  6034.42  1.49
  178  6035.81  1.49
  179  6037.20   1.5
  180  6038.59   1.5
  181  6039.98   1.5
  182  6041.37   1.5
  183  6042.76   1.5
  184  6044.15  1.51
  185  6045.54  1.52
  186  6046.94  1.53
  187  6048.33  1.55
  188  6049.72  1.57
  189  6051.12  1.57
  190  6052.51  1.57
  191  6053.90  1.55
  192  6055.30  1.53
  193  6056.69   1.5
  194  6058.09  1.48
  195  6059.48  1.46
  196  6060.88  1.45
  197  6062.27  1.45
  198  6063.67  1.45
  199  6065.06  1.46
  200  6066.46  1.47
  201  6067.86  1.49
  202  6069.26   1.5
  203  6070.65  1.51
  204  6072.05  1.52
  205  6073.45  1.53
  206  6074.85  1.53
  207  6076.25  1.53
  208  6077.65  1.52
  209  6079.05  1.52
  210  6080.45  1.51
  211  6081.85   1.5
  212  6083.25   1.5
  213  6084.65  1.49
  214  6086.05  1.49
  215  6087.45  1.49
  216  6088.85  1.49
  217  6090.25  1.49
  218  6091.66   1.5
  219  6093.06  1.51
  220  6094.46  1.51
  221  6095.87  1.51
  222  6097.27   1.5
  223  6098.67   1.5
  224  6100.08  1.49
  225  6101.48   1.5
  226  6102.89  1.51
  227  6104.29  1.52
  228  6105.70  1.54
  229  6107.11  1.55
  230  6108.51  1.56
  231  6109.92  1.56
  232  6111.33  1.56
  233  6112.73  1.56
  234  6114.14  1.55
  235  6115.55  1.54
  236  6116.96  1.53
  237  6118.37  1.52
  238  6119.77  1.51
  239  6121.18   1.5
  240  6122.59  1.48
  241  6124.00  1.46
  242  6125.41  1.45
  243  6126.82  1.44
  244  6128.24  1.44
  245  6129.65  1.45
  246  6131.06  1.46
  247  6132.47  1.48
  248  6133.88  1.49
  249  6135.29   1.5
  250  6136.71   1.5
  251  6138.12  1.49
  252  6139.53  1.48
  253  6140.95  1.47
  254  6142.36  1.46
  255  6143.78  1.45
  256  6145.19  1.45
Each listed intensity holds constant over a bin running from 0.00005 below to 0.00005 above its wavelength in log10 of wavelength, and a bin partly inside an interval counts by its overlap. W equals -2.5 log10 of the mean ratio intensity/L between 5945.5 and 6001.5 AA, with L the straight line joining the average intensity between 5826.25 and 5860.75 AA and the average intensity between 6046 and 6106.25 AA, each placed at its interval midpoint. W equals 0.03 mag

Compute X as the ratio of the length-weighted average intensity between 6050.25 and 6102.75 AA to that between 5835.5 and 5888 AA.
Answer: 0.96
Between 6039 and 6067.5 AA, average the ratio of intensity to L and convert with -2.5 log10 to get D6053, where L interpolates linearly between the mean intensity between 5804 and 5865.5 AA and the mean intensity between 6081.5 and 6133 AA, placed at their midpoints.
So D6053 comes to 0.01 mag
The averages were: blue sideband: 1.57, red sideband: 1.5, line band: 1.51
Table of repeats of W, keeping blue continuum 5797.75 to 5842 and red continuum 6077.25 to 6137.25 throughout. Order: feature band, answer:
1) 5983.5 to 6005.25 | 0.04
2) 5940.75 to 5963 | 0.02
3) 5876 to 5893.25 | 0.09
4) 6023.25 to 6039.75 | 0.04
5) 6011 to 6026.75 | 0.08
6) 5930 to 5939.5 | 0.03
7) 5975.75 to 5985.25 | 0.01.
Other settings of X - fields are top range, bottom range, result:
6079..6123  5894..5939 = 1.03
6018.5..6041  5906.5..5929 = 0.96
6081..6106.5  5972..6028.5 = 1.02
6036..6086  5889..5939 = 1.04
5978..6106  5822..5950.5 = 0.98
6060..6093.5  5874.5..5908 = 1.05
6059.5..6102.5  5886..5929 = 1.05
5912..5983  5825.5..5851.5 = 0.95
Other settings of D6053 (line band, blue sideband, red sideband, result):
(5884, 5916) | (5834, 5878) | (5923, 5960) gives 0.108 mag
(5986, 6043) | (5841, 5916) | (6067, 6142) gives 0.031 mag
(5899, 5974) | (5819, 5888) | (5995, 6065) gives 0.018 mag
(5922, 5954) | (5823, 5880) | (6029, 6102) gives 0.029 mag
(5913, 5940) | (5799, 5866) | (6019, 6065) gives 0.021 mag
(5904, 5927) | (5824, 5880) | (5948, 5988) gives 0.007 mag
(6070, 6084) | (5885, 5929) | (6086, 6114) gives -0.007 mag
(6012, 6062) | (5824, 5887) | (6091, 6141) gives 0.033 mag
